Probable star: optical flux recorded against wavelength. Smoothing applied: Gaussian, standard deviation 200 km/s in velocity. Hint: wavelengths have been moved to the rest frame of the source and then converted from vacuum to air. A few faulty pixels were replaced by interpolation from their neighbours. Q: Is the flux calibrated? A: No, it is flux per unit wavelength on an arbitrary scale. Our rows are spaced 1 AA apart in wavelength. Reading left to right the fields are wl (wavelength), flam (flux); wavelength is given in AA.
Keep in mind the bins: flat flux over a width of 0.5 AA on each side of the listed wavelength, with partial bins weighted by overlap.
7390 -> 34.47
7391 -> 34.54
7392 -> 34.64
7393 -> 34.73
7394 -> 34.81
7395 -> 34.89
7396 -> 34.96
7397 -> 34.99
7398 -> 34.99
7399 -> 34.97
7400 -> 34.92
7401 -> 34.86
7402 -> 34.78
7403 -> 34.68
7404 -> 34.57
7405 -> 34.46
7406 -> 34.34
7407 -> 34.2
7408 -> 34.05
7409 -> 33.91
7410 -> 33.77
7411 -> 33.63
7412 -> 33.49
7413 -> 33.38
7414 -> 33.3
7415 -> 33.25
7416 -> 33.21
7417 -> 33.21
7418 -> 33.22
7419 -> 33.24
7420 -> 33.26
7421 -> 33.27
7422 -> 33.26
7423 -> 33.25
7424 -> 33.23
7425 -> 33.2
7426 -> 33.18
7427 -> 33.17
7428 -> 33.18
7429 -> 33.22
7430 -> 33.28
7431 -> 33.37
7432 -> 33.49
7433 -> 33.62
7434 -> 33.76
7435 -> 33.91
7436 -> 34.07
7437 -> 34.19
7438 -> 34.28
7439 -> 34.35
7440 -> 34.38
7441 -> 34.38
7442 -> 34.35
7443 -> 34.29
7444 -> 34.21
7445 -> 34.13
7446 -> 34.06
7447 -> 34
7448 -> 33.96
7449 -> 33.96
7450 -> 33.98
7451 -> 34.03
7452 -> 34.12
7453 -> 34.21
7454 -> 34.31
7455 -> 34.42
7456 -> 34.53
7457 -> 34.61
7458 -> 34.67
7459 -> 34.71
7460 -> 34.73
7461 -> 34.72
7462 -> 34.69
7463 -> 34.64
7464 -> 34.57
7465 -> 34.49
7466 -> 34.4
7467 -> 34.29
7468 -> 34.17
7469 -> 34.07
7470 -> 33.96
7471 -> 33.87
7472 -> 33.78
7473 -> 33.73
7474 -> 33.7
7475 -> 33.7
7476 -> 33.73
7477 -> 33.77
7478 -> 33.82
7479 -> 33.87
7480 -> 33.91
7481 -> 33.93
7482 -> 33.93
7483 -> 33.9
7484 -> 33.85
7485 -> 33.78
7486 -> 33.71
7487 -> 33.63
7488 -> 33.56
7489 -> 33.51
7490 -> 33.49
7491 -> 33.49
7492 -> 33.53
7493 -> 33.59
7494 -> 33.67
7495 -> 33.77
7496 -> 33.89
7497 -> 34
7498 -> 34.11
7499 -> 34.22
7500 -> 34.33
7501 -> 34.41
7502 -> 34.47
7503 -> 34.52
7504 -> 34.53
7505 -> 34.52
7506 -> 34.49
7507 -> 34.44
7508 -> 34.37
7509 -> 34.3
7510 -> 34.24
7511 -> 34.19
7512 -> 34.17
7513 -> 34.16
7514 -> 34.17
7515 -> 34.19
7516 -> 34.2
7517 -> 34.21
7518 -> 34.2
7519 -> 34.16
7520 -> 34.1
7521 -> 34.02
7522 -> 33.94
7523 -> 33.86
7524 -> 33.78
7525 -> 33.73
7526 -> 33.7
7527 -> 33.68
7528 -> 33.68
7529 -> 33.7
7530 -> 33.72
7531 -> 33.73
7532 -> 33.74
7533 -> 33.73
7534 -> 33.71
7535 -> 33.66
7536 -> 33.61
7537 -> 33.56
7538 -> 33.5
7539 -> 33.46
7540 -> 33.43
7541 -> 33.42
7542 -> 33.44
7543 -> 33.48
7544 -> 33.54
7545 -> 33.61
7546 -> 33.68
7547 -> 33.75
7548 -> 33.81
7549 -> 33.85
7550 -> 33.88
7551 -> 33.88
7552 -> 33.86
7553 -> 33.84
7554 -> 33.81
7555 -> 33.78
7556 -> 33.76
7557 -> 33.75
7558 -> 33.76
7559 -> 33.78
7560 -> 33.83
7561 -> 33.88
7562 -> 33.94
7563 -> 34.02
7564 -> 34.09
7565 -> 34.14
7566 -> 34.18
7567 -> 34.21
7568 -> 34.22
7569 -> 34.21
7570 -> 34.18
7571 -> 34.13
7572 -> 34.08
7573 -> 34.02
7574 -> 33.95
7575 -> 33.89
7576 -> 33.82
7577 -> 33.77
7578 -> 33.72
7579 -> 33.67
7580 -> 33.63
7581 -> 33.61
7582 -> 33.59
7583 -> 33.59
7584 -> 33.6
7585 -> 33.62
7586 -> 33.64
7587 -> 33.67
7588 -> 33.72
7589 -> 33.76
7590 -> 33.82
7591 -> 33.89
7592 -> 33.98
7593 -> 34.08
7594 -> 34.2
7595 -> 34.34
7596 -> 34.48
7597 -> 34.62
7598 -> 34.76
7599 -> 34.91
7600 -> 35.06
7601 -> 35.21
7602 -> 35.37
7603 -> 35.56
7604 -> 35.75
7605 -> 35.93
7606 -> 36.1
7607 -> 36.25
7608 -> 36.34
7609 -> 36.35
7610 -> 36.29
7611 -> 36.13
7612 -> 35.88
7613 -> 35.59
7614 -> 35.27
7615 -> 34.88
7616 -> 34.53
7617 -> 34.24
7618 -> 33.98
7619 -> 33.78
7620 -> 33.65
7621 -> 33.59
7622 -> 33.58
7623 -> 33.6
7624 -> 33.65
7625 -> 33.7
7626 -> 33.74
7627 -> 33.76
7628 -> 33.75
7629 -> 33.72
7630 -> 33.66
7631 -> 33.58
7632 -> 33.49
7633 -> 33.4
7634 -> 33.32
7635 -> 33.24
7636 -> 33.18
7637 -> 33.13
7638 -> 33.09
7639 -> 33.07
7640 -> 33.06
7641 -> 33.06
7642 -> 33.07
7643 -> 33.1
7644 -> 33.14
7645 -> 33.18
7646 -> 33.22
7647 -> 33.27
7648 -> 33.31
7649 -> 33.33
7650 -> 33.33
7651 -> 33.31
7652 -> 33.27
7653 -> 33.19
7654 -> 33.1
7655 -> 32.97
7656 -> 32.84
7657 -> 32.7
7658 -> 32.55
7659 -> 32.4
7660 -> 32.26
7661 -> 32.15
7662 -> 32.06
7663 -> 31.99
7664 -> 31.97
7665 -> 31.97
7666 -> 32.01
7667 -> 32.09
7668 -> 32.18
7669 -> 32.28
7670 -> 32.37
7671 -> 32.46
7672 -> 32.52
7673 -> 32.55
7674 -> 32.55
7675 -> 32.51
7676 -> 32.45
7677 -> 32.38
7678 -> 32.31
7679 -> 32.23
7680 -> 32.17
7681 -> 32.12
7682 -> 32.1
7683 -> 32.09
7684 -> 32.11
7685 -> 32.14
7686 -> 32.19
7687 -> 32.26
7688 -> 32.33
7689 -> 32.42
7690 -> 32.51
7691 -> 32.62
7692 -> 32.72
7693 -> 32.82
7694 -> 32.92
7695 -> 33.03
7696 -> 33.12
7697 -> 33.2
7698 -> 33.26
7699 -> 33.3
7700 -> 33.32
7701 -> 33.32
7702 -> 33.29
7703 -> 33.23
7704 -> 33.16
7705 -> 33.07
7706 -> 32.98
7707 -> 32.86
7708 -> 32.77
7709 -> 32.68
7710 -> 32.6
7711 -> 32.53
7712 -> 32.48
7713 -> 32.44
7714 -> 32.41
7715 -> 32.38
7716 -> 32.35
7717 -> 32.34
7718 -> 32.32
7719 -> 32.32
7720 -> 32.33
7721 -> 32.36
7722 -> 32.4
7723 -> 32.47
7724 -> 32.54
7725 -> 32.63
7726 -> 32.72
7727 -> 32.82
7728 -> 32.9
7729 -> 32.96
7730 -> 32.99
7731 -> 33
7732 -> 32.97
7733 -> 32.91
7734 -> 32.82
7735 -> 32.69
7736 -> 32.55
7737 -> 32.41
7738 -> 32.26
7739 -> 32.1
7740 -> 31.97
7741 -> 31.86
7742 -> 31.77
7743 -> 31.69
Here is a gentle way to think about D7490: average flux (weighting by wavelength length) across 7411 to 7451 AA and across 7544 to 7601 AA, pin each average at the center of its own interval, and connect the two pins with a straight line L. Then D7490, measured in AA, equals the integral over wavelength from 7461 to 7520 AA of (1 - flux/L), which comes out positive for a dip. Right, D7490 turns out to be -0.5 AA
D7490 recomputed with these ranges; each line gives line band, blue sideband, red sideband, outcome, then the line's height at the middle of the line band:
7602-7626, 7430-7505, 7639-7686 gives -1.46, 33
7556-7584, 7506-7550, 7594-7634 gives 0.28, 34.2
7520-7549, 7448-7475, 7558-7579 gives 0.34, 34.1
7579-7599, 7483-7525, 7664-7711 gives -0.35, 33.4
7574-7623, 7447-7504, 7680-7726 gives -1.81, 33.3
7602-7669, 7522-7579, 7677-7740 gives -1.02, 33.2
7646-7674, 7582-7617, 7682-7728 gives 0.81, 33.6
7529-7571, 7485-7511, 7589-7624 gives 0.77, 34.4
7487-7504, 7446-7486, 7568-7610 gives 0.14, 34.2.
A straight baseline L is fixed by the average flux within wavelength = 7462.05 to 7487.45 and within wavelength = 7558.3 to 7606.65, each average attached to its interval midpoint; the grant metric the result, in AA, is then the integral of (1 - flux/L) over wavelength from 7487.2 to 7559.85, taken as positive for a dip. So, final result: 0.4 AA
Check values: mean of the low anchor 34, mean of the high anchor 34.2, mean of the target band 33.9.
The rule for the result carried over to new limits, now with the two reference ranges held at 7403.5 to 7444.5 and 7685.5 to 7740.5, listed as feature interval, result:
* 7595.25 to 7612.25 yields -1.3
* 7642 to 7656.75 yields -0.1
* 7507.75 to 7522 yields -0.3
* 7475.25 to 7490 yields -0.1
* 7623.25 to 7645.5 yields -0.3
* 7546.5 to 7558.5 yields -0.2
